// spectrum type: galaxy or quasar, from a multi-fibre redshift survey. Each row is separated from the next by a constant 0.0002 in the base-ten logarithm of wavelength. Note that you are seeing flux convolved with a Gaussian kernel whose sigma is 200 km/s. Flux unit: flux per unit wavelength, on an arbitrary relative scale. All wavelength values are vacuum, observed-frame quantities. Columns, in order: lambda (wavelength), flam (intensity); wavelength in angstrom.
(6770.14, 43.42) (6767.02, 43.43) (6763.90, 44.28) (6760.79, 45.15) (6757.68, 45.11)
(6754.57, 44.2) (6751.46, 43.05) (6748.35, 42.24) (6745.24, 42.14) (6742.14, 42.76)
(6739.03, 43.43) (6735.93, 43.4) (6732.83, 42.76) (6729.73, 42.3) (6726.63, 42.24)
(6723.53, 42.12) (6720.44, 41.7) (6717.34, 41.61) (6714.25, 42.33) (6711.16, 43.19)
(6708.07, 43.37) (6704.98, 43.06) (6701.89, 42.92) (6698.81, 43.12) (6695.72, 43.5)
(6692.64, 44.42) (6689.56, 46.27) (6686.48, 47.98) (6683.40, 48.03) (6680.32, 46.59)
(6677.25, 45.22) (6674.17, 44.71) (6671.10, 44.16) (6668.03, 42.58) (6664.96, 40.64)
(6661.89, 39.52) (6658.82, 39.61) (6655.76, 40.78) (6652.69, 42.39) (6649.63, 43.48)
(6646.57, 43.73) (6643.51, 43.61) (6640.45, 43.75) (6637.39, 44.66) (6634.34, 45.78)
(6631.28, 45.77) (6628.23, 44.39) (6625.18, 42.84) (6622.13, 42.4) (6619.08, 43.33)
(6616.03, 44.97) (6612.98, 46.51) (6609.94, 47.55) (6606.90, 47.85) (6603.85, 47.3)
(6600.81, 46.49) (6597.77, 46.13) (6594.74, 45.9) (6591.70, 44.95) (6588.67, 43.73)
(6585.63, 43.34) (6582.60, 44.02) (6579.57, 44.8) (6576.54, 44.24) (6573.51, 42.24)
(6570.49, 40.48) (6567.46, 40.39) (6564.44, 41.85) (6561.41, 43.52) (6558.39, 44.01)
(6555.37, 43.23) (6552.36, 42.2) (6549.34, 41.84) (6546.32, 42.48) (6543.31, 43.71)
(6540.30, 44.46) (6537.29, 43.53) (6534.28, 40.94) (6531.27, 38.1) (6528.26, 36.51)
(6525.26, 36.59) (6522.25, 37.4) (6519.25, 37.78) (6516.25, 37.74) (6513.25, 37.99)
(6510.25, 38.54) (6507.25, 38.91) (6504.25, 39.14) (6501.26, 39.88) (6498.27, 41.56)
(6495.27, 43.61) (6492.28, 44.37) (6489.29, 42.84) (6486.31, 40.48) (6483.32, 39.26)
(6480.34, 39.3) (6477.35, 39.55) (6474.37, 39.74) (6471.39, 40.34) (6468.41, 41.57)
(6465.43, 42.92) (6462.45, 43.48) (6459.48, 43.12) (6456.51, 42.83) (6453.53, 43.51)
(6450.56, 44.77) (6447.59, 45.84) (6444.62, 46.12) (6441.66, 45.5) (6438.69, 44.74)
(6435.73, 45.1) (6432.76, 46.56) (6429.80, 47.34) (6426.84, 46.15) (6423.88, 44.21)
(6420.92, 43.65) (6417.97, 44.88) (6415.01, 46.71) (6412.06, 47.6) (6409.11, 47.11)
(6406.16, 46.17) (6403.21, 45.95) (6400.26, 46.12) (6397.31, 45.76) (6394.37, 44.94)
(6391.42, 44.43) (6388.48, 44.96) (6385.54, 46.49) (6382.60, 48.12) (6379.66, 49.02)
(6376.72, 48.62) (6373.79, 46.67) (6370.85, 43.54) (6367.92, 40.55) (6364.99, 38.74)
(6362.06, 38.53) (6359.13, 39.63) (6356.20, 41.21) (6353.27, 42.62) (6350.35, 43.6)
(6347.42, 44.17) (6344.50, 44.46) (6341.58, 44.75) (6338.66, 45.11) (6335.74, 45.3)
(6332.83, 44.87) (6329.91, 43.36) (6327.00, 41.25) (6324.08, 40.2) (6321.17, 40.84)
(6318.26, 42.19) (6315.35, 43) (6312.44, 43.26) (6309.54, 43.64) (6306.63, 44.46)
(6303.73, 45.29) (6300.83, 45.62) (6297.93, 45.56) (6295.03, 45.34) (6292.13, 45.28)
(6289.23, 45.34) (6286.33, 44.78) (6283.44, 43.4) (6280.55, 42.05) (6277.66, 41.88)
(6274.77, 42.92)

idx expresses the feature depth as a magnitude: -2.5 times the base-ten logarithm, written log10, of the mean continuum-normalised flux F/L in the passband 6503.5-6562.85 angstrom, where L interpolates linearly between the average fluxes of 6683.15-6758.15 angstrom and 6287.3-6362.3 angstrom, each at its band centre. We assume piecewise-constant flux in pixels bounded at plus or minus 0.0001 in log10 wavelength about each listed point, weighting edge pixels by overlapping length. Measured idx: 0.08 mag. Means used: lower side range 43.5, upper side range 43.4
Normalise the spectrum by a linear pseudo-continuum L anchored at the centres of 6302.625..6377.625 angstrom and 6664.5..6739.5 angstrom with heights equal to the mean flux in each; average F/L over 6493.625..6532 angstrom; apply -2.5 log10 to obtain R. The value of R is 0.12 mag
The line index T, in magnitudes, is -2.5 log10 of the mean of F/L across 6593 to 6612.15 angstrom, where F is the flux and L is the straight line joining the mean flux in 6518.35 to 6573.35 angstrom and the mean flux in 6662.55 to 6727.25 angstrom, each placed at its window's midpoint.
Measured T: -0.115 mag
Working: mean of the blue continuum 41.1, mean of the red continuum 43.8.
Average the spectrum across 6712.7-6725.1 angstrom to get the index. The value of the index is 41.9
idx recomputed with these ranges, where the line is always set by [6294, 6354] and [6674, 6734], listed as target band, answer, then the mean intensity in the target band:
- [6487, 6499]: 0.020 mag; 43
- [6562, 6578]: 0.048 mag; 41.9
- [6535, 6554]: 0.021 mag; 43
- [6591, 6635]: -0.040 mag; 45.5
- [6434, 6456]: -0.029 mag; 45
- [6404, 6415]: -0.074 mag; 46.9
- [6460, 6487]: 0.076 mag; 40.8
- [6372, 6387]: -0.093 mag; 47.7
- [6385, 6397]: -0.034 mag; 45.2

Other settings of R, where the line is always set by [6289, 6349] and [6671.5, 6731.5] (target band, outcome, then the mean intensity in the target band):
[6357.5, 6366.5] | 0.13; 39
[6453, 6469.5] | 0.03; 42.9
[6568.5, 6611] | -0.02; 44.9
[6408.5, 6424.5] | -0.04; 45.7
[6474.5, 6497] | 0.07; 41.2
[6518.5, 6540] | 0.13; 39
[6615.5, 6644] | -0.01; 44.1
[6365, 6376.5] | 0.01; 43.5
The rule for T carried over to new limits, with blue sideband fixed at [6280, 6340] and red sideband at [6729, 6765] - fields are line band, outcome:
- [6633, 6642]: -0.03 mag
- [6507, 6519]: 0.15 mag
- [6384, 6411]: -0.05 mag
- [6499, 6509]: 0.11 mag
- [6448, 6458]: -0.01 mag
